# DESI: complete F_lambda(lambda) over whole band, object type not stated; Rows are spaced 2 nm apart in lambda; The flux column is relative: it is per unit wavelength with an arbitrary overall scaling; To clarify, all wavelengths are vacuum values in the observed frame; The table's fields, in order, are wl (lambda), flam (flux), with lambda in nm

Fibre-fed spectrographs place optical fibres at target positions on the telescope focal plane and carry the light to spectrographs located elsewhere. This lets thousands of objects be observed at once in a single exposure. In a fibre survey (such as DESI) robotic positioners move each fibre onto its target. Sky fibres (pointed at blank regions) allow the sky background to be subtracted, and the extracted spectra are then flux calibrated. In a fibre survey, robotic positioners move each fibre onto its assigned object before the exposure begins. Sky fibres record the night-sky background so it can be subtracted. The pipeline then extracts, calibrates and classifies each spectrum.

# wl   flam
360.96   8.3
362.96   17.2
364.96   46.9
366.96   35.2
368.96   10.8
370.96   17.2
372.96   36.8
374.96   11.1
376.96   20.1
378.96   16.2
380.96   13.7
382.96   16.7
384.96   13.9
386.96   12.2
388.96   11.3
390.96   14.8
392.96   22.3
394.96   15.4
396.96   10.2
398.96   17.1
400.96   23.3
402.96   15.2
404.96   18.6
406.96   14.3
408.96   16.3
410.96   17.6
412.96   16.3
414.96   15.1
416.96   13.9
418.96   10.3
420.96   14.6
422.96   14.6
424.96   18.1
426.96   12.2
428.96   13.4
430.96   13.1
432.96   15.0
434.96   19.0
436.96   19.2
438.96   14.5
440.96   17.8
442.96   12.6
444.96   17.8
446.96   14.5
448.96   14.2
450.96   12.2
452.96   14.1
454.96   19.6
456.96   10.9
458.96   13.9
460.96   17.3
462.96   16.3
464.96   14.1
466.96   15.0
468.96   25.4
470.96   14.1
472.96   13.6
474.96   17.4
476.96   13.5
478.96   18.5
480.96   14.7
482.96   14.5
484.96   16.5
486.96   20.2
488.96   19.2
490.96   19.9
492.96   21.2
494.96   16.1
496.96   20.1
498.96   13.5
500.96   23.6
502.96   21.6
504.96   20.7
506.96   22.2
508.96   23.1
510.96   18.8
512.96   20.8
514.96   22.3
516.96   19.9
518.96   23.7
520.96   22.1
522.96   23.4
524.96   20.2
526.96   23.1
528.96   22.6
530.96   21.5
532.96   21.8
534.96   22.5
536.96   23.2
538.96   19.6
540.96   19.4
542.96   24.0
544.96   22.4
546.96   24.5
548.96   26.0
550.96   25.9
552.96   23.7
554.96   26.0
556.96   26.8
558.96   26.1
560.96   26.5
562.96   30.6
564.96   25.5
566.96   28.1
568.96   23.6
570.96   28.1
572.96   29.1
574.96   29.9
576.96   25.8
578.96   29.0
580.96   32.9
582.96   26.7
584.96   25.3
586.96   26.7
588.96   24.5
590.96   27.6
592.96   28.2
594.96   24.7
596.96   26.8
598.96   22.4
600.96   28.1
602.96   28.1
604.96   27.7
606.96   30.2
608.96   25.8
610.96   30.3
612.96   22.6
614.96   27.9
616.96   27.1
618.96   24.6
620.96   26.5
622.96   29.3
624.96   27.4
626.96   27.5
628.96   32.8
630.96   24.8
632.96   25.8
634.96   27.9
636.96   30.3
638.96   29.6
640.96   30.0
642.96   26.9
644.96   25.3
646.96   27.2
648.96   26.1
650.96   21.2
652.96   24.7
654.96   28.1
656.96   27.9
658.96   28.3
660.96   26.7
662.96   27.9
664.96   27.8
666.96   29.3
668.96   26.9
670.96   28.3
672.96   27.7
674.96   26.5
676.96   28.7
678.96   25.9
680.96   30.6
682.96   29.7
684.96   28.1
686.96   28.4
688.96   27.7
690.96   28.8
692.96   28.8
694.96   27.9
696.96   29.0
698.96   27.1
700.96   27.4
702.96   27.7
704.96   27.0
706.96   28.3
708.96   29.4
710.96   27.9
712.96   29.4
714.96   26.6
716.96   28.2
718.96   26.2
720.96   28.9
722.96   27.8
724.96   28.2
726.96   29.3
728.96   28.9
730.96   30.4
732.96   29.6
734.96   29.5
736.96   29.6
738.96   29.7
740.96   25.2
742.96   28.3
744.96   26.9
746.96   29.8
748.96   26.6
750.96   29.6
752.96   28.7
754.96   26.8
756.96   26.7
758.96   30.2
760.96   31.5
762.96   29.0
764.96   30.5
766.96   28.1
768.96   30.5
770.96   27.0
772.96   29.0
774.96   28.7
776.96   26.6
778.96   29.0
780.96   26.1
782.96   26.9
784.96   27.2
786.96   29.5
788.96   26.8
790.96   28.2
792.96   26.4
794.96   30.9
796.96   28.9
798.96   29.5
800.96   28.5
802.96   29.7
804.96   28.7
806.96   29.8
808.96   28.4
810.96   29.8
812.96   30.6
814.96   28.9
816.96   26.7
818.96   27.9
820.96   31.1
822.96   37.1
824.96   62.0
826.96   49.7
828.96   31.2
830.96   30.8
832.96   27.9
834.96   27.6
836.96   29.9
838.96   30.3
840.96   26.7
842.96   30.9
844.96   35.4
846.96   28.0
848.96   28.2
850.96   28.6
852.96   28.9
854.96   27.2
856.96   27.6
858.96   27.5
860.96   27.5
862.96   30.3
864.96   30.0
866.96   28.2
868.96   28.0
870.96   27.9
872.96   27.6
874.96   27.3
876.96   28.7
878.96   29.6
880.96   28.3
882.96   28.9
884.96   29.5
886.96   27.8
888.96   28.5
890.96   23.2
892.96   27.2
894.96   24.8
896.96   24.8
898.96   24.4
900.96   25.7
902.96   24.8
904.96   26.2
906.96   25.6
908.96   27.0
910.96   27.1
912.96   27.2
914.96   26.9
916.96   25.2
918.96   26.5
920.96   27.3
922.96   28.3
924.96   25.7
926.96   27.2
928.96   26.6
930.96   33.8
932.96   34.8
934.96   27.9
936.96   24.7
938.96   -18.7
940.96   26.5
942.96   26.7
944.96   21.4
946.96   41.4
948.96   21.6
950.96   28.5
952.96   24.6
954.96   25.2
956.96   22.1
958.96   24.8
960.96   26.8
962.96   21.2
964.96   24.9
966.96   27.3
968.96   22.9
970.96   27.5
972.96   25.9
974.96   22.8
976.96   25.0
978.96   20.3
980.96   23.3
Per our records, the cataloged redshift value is 0.257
